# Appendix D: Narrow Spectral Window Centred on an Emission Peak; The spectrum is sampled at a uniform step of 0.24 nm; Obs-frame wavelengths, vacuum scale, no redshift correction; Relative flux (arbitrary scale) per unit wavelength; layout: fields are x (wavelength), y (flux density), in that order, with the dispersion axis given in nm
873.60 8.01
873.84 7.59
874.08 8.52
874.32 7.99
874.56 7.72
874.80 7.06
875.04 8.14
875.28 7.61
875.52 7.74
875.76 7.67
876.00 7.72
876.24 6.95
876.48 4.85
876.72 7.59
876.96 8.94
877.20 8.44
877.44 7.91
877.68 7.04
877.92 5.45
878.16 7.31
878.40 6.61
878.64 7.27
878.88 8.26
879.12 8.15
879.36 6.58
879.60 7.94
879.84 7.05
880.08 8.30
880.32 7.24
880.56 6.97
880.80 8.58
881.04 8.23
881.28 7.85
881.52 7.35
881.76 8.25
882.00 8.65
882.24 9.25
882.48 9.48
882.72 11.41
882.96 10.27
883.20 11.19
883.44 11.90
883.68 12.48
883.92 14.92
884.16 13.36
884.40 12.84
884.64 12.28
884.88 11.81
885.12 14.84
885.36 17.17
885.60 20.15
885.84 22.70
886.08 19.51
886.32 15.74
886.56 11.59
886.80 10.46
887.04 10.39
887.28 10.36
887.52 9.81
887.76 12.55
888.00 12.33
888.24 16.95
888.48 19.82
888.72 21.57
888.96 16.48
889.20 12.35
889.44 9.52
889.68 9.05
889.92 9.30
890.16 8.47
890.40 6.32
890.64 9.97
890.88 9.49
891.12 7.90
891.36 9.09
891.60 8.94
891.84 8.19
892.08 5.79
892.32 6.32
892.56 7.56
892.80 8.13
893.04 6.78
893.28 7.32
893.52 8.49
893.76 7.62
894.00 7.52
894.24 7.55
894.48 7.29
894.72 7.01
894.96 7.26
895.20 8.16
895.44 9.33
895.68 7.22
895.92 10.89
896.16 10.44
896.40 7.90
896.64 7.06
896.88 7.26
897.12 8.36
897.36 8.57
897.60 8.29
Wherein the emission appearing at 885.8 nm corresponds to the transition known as Halpha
